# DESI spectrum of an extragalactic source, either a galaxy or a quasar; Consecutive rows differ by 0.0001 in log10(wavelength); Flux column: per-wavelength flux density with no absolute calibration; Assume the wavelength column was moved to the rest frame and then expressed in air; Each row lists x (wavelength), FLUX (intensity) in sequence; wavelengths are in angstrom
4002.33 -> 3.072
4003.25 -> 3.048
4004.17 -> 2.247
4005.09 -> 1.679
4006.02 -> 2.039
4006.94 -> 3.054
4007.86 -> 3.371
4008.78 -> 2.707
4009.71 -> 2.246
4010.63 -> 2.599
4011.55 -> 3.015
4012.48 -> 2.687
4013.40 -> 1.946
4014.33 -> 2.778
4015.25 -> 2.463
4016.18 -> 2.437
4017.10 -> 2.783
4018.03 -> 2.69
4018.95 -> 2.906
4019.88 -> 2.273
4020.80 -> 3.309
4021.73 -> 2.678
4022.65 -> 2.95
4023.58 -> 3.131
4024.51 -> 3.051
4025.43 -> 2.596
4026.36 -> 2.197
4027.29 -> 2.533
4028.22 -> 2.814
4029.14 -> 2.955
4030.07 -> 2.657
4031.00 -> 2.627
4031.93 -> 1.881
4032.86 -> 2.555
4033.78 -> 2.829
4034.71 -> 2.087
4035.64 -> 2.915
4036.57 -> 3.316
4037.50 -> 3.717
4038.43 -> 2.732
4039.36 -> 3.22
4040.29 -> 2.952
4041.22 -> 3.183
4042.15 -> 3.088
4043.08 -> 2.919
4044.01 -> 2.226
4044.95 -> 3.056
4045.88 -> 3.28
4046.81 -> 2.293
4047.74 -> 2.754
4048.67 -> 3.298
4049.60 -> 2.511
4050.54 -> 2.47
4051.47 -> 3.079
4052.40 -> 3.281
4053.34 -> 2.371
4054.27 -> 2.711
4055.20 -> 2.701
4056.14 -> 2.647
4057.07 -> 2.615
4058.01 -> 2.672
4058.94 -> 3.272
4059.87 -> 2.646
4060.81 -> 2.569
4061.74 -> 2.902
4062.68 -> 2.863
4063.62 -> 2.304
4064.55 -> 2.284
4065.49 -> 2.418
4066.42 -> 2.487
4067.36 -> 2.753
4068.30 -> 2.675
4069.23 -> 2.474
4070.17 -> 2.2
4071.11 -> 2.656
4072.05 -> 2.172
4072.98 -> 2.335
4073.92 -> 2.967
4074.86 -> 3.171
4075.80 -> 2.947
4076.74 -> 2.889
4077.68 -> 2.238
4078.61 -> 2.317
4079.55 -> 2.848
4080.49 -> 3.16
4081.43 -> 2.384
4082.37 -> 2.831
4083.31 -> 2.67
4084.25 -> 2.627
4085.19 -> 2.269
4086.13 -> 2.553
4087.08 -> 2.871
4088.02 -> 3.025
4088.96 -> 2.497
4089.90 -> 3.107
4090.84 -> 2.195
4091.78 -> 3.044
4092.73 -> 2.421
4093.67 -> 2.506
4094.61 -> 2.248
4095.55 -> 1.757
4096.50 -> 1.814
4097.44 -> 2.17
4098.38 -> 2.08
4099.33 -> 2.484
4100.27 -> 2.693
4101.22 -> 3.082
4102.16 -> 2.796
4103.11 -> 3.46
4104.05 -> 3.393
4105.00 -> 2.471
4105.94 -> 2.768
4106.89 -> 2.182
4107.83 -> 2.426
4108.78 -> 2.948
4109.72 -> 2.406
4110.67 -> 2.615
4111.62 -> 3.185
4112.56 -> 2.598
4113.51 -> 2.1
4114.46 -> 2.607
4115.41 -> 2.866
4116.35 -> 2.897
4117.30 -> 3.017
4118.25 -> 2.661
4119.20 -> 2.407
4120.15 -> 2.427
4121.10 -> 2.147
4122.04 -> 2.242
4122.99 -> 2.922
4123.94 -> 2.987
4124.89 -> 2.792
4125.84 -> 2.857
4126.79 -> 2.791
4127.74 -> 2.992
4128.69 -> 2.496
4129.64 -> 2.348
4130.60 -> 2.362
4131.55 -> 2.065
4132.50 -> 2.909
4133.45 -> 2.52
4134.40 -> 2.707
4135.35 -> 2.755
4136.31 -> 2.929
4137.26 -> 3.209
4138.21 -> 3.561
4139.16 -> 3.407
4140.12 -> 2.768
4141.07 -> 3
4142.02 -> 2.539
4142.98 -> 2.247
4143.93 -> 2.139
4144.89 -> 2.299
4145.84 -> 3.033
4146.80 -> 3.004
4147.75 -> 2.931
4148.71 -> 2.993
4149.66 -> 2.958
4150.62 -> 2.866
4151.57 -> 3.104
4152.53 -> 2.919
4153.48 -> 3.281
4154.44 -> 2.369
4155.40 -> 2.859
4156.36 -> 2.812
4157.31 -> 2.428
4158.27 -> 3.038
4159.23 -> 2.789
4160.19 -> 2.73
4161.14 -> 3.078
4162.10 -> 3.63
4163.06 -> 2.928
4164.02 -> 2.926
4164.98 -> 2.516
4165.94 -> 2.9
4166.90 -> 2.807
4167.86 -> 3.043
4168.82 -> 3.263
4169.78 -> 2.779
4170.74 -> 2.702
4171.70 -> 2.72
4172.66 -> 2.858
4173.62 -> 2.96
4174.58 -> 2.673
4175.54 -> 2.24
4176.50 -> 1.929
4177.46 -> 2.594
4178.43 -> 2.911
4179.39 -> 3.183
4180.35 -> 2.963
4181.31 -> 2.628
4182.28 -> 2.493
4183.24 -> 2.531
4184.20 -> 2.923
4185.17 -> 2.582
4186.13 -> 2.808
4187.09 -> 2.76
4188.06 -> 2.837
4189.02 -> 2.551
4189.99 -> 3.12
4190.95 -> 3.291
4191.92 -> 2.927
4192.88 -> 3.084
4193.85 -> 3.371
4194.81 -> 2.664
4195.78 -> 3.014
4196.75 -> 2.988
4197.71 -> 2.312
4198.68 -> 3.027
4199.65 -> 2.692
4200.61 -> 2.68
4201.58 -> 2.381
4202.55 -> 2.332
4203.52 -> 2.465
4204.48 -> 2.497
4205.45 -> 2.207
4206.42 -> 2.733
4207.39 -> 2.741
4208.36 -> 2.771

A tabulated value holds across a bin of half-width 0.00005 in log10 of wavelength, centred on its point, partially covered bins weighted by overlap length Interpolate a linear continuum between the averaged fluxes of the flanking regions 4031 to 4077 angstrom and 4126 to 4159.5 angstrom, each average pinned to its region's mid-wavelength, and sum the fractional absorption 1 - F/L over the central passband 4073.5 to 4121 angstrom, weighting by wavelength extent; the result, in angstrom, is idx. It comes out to 2.1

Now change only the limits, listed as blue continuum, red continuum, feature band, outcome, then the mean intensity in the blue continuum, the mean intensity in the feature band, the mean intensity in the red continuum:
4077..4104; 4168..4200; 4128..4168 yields -1.3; 2.59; 2.81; 2.8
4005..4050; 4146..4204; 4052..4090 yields 1.4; 2.74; 2.66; 2.82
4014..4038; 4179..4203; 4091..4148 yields 2.5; 2.74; 2.65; 2.8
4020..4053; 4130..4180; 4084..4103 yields 1.9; 2.83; 2.53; 2.81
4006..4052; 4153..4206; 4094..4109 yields 1.3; 2.77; 2.54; 2.78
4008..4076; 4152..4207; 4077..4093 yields 0.5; 2.72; 2.66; 2.78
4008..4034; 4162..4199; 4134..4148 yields -0.3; 2.66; 2.83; 2.82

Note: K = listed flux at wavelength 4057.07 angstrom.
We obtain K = 2.615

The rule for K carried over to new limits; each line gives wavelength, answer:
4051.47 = 3.079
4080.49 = 3.16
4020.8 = 3.309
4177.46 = 2.594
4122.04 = 2.242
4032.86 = 2.555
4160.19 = 2.73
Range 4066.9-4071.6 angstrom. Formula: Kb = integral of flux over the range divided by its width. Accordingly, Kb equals 2.55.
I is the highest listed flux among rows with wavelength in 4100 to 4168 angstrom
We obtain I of 3.63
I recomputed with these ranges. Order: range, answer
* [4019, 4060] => 3.717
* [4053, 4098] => 3.272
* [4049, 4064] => 3.281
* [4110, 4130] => 3.185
